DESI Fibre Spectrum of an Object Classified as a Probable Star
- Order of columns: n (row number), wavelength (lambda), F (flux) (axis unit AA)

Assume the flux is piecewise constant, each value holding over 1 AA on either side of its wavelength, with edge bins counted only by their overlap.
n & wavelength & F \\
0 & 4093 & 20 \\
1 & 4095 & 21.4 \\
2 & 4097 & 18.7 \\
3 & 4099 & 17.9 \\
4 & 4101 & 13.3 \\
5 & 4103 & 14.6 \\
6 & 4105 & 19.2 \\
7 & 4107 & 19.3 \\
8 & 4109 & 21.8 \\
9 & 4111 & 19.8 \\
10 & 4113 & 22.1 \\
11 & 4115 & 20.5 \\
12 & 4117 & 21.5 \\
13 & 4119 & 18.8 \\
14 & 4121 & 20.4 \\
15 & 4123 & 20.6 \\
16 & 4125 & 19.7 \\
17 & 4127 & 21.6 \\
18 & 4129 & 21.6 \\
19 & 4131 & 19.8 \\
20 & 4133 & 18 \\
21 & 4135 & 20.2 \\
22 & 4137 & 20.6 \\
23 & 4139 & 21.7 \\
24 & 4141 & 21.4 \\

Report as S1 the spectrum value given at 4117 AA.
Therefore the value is 21.5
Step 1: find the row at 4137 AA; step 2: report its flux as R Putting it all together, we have 20.6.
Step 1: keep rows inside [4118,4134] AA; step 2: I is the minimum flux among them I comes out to 18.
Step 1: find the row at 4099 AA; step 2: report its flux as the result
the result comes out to 17.9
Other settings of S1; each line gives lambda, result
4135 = 20.2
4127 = 21.6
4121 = 20.4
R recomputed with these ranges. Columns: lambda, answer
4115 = 20.5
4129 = 21.6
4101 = 13.3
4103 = 14.6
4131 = 19.8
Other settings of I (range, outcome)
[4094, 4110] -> 13.3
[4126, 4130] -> 21.6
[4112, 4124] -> 18.8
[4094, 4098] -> 18.7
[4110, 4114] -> 19.8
